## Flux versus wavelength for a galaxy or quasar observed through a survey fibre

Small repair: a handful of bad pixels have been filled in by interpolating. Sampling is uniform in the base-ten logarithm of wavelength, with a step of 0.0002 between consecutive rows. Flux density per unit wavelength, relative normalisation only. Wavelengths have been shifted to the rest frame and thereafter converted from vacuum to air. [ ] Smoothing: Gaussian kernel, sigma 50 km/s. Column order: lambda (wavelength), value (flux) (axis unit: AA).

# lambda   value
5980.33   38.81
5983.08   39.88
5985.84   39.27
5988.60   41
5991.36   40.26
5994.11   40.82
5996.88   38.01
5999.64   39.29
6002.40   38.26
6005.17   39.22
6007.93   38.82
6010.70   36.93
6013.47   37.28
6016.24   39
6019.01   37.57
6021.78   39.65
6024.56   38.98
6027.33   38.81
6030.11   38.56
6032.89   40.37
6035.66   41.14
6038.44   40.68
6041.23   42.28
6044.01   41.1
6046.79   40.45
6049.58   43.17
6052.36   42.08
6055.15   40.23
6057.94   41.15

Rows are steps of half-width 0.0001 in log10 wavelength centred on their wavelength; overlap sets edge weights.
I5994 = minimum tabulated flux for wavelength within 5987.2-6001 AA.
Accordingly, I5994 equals 38.01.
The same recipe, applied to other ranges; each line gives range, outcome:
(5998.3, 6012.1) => 36.93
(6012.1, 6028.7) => 37.28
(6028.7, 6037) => 38.56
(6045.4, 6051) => 40.45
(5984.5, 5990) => 39.27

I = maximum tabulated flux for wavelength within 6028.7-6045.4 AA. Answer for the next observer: 42.28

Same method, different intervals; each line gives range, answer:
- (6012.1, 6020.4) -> 39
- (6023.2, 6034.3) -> 40.37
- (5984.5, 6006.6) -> 41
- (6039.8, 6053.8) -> 43.17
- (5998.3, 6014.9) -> 39.29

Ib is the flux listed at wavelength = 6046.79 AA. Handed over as 40.45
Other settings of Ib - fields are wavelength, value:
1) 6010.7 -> 36.93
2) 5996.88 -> 38.01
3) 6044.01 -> 41.1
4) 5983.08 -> 39.88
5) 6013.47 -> 37.28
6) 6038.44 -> 40.68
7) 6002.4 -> 38.26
